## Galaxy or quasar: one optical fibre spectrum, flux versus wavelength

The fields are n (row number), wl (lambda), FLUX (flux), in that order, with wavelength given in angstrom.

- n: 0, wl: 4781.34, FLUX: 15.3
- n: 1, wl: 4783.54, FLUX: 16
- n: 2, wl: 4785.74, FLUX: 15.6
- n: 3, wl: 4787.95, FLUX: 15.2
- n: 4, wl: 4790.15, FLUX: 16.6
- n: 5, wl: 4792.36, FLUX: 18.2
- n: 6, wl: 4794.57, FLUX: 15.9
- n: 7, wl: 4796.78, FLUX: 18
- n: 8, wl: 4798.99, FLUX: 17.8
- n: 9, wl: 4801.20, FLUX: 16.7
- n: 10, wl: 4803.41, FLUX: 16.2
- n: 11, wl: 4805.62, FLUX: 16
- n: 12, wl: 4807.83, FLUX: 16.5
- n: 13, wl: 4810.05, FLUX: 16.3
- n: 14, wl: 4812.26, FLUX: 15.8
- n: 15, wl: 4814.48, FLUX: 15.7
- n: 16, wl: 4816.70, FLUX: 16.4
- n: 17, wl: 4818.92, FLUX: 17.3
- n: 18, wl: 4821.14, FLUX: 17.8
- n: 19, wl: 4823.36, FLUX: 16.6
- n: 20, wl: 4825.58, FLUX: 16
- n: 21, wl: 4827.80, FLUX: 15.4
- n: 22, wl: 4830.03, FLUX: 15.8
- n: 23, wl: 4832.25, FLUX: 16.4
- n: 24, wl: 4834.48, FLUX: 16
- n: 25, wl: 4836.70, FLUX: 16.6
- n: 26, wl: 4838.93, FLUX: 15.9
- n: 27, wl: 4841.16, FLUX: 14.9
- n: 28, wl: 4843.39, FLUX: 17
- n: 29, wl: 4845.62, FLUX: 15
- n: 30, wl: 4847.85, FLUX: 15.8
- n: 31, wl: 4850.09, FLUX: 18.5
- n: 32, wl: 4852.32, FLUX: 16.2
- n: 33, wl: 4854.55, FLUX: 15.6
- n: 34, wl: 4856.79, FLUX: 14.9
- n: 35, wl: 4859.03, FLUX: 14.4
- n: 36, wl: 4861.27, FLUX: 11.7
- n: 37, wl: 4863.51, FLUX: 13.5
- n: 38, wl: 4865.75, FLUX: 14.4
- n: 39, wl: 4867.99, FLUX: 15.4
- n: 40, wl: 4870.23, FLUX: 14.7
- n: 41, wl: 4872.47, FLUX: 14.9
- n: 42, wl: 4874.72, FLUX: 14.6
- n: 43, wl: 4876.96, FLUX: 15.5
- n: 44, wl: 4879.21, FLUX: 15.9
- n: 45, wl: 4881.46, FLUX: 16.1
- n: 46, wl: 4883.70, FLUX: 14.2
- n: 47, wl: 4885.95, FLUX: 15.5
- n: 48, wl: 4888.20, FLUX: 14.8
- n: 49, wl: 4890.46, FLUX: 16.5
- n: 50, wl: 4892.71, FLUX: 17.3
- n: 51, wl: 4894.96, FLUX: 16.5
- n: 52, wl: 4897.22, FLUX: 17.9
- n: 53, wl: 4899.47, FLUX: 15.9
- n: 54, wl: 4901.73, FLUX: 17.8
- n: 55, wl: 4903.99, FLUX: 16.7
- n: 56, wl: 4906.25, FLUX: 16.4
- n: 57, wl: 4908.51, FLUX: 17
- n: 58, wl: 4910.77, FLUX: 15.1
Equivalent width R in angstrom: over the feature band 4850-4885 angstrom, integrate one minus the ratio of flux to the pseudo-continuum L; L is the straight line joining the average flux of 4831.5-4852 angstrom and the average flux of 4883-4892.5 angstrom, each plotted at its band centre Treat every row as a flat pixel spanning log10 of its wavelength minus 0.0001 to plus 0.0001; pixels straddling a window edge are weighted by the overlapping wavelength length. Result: 1.95 angstrom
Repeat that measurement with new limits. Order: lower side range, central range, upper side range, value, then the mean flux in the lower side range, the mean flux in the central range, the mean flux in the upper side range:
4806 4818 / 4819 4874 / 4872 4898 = 1.4 angstrom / 16.1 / 15.6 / 15.8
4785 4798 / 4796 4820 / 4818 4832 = -0.1 angstrom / 16.6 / 16.6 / 16.5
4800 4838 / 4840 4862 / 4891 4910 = 1.4 angstrom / 16.3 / 15.5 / 16.9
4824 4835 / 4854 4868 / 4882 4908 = 1.7 angstrom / 15.9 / 14.1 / 16.3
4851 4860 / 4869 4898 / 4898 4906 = 1.0 angstrom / 15.4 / 15.7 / 16.8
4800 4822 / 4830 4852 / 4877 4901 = 0.1 angstrom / 16.5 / 16.2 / 16.1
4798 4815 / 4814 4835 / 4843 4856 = 0.0 angstrom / 16.4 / 16.4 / 16.3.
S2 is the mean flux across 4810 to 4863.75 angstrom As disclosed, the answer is 15.8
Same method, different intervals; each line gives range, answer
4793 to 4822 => 16.7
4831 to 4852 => 16.2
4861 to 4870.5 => 14.1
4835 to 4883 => 15.3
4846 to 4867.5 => 15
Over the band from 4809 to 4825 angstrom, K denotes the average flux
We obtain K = 16.5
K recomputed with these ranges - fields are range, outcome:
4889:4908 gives 16.8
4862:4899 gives 15.5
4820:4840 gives 16.3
